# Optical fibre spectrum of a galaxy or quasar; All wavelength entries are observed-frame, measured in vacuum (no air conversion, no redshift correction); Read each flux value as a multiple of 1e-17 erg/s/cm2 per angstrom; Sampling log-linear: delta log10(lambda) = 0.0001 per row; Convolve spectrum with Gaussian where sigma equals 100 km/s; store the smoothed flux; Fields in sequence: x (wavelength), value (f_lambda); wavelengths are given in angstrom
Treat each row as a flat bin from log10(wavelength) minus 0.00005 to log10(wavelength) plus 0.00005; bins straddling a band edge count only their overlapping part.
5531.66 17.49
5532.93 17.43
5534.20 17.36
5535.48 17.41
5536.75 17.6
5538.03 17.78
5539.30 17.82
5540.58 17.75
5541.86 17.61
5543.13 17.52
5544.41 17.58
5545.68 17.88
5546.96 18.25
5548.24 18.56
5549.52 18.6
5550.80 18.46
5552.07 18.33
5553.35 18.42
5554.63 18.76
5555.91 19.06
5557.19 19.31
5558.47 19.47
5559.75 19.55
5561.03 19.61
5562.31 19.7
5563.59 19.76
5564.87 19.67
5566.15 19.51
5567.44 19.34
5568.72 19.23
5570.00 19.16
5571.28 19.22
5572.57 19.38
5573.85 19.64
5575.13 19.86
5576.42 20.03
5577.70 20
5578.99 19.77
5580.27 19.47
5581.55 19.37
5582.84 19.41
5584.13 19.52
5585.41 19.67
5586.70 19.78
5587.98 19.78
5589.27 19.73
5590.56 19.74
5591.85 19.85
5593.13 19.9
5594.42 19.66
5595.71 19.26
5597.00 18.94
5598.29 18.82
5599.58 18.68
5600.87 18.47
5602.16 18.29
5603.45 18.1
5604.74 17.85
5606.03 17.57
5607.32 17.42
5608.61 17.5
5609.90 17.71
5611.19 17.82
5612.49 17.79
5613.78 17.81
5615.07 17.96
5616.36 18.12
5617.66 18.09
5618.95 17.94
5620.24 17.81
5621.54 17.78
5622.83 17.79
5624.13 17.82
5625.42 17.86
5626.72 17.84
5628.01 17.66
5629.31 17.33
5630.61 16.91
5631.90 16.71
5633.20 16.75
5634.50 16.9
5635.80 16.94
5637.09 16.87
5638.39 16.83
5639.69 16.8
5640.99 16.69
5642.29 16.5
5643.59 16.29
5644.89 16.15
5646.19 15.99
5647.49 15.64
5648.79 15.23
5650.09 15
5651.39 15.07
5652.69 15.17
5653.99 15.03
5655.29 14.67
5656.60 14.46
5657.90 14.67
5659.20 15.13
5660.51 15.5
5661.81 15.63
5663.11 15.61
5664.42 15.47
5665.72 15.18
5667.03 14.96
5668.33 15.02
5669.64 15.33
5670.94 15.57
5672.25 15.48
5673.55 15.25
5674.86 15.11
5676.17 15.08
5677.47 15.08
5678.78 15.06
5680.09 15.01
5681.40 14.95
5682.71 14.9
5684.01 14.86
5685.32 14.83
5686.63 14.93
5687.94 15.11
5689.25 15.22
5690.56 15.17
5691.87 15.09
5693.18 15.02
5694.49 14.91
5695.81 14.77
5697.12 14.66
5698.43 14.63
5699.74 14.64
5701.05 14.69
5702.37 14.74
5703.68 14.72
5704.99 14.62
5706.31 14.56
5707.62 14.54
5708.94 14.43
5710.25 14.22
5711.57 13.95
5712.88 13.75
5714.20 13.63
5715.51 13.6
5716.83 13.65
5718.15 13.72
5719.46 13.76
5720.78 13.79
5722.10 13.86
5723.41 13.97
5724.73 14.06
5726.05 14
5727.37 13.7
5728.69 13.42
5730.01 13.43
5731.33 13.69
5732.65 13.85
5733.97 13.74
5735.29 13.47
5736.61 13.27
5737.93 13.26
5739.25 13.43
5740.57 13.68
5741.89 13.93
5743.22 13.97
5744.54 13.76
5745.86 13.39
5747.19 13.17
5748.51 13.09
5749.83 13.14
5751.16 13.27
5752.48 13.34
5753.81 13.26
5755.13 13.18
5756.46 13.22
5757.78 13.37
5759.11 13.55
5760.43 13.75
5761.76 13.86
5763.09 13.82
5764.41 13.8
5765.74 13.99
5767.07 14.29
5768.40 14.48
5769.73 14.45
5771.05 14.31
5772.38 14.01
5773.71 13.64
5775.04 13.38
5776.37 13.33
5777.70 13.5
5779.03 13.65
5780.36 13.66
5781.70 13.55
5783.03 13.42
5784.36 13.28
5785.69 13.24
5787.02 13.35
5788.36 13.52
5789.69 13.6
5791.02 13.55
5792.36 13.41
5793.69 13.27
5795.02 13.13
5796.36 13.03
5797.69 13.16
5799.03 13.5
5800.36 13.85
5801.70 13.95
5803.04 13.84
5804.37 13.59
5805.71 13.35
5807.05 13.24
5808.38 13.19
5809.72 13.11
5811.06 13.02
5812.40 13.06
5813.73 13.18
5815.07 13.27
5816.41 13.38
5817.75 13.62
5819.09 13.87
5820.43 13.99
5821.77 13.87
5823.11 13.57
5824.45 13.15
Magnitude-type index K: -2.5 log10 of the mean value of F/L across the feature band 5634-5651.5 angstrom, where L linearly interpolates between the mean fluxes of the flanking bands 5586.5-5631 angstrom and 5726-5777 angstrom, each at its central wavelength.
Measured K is 0.06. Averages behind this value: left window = 18.3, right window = 13.6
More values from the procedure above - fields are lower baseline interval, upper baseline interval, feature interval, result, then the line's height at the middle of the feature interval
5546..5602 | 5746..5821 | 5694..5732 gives 0.10 mag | 15.5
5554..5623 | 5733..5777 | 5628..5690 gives 0.07 mag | 16.7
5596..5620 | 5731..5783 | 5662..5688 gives 0.06 mag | 16.1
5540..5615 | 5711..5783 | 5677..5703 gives 0.04 mag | 15.4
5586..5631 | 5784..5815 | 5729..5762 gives 0.10 mag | 14.8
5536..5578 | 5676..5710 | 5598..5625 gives -0.04 mag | 17.2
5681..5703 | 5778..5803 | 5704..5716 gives 0.03 mag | 14.6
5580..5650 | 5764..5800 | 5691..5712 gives 0.07 mag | 15.7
